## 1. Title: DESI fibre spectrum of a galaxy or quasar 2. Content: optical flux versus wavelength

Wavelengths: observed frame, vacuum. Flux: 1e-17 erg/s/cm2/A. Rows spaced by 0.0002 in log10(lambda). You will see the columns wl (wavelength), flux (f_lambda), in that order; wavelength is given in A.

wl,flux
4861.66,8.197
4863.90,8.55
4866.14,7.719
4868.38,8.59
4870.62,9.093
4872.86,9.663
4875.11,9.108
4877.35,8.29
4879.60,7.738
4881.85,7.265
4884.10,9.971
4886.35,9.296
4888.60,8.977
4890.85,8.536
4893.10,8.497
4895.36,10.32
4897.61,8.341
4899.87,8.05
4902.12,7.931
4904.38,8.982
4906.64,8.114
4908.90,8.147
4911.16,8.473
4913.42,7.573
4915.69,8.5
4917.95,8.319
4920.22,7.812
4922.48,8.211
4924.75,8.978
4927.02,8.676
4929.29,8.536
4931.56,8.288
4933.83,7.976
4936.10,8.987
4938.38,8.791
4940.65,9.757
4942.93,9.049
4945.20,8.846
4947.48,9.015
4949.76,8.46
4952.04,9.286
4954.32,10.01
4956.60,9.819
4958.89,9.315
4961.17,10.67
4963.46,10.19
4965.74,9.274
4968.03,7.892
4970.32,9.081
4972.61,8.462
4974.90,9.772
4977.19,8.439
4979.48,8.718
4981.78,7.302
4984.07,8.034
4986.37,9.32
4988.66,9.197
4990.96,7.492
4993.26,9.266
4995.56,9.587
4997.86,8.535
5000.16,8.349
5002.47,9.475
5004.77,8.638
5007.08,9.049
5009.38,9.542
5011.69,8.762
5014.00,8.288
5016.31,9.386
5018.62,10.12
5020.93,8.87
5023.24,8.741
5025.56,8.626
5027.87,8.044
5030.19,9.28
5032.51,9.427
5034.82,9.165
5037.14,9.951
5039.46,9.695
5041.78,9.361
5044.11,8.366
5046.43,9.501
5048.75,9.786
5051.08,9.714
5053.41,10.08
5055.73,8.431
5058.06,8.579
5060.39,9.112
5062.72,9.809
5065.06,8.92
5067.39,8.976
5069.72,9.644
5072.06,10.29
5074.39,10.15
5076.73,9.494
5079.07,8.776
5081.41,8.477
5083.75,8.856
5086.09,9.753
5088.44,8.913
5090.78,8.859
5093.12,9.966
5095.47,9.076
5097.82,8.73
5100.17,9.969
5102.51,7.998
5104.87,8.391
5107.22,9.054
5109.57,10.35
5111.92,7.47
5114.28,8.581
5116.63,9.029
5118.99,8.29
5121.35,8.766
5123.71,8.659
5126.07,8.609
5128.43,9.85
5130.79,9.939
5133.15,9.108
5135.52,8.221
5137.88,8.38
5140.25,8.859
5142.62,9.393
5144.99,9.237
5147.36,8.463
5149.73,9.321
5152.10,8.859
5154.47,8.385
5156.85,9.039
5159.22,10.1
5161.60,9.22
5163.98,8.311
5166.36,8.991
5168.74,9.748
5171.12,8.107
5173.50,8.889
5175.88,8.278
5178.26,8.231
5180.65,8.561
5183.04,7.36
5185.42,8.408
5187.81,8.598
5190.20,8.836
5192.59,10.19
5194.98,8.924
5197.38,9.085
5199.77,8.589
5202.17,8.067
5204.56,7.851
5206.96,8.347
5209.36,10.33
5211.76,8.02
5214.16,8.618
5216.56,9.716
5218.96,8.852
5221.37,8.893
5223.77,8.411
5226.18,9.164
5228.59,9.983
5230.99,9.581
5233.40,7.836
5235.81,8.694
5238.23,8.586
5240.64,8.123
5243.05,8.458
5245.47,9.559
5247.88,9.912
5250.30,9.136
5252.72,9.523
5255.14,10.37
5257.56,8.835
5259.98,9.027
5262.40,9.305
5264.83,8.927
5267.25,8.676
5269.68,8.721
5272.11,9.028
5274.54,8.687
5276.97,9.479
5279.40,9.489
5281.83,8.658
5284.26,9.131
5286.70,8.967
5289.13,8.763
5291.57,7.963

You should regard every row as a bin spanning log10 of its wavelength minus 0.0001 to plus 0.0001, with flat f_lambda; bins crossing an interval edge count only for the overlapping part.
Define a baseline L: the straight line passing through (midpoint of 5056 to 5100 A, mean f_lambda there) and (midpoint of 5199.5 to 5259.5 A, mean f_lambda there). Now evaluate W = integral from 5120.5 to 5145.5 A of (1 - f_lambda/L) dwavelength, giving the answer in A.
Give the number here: 0.4 A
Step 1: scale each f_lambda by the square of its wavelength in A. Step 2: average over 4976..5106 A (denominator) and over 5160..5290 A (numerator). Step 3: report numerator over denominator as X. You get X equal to 1.05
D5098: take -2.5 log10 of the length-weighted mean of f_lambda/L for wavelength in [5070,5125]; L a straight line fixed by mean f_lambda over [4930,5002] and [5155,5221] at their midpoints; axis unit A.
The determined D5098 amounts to -0.02 mag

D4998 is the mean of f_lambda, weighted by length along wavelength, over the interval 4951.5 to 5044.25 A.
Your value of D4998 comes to 9.05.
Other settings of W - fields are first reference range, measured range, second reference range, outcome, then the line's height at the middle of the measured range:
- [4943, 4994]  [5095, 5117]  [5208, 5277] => 0.4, 9.02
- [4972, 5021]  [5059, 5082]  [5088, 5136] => -1.2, 8.92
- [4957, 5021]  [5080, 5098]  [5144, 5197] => -0.4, 8.89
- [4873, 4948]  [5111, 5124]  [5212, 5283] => 0.6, 8.86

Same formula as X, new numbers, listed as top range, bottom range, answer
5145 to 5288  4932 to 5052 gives 1.08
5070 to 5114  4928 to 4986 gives 1.08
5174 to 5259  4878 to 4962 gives 1.14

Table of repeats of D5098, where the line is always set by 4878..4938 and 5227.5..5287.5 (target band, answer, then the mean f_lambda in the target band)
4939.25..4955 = -0.08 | 9.18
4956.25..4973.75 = -0.09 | 9.31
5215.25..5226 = 0.00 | 8.98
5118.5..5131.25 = -0.02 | 9.01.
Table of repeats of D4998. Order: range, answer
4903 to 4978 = 8.84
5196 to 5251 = 8.86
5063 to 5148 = 9.05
